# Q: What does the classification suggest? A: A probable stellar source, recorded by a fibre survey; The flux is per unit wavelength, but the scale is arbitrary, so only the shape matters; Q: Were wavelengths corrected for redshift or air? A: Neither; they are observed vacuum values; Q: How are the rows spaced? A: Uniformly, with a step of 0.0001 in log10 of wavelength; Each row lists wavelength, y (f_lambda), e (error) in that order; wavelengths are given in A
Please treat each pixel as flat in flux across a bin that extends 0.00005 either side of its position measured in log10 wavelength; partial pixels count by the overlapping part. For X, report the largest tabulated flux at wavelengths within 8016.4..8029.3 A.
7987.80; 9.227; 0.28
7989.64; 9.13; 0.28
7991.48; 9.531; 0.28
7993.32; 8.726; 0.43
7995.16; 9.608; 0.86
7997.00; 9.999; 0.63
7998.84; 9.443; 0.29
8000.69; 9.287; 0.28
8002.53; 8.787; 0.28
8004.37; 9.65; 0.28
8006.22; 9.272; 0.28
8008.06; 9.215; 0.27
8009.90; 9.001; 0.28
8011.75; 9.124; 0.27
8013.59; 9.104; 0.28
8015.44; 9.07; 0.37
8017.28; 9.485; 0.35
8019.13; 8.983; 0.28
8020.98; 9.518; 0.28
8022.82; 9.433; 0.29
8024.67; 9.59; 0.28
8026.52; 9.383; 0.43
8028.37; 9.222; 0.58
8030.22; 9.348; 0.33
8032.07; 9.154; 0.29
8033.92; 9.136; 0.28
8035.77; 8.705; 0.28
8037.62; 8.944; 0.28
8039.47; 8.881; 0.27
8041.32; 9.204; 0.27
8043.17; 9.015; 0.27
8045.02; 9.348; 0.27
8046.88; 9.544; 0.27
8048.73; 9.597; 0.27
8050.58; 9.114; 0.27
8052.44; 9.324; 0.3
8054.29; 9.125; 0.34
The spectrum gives 9.59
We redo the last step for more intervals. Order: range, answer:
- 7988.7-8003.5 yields 9.999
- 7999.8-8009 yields 9.65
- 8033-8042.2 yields 9.204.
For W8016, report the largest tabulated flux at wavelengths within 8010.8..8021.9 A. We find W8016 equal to 9.518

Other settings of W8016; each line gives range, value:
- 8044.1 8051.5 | 9.597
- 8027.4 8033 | 9.348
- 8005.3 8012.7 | 9.272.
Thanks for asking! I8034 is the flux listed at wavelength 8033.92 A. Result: 9.136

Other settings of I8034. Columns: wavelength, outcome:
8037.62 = 8.944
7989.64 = 9.13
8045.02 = 9.348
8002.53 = 8.787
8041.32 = 9.204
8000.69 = 9.287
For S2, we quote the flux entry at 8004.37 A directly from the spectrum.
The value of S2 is 9.65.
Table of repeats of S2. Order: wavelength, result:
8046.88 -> 9.544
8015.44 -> 9.07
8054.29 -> 9.125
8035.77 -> 8.705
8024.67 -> 9.59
